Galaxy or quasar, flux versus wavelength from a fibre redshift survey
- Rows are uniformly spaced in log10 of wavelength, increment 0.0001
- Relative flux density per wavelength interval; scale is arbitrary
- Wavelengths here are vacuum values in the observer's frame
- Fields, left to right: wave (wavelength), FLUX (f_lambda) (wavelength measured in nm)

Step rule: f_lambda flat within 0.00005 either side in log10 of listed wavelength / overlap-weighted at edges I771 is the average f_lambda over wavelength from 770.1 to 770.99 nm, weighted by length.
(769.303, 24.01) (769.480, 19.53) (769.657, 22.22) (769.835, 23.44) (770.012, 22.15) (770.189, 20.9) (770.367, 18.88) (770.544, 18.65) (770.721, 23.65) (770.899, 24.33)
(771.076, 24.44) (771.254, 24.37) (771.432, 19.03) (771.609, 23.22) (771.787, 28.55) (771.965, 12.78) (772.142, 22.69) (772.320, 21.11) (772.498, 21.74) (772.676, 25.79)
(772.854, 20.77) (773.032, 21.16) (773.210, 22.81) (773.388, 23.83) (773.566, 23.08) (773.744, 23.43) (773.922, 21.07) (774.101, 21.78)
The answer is 21.3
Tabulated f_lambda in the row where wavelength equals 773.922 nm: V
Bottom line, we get 21.07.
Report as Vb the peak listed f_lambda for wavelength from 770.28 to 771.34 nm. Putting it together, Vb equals 24.44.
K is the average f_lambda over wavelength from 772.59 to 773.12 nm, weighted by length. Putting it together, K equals 22.6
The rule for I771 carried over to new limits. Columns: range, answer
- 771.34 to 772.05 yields 20.9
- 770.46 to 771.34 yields 23.1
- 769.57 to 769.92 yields 22.8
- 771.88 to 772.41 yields 18.9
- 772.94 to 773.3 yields 22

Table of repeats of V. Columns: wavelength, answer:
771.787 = 28.55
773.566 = 23.08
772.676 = 25.79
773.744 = 23.43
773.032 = 21.16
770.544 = 18.65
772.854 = 20.77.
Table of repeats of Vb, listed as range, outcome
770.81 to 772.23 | 28.55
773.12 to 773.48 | 23.83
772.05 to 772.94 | 25.79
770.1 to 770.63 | 20.9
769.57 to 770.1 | 23.44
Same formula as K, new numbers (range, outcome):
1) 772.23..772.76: 22.8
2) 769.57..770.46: 21.5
